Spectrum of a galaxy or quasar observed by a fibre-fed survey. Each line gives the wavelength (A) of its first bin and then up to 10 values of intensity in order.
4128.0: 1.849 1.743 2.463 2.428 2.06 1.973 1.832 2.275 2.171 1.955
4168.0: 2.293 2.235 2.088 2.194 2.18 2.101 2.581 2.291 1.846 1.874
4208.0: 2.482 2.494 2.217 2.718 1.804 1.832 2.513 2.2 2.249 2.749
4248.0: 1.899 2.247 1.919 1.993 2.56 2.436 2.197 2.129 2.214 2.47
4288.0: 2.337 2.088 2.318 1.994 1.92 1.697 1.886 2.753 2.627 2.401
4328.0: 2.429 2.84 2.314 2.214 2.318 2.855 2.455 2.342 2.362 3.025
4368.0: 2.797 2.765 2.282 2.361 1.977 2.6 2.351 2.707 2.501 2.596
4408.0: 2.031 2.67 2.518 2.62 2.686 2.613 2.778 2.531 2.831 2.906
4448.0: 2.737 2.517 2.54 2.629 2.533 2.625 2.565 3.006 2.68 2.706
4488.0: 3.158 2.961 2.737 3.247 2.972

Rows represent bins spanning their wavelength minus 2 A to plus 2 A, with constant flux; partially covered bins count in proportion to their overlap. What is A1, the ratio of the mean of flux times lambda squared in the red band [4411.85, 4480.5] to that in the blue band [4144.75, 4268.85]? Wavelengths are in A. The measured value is 1.4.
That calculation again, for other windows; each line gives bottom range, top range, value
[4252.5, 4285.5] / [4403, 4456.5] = 1.26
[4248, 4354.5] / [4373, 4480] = 1.19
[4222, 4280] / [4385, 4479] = 1.29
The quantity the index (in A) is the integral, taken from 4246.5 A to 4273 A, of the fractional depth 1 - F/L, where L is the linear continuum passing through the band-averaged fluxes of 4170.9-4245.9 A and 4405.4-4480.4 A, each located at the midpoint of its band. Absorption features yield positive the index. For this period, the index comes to 1.7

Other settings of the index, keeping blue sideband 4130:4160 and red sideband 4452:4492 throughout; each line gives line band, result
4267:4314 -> 4.9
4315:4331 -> -0.8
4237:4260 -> 1.1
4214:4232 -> 0.6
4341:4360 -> 0.2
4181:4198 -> -0.7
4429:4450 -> -0.7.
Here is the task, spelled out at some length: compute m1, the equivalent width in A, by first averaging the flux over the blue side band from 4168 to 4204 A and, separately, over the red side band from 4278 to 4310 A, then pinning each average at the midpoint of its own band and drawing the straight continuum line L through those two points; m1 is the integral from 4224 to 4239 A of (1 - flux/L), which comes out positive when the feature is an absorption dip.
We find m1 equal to 0.1 A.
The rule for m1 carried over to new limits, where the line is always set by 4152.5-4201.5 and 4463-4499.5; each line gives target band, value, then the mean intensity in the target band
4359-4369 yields -0.8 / 2.76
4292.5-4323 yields 3.4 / 2.17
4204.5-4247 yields -0.4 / 2.3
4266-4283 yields 0.9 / 2.26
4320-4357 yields 0.5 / 2.48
